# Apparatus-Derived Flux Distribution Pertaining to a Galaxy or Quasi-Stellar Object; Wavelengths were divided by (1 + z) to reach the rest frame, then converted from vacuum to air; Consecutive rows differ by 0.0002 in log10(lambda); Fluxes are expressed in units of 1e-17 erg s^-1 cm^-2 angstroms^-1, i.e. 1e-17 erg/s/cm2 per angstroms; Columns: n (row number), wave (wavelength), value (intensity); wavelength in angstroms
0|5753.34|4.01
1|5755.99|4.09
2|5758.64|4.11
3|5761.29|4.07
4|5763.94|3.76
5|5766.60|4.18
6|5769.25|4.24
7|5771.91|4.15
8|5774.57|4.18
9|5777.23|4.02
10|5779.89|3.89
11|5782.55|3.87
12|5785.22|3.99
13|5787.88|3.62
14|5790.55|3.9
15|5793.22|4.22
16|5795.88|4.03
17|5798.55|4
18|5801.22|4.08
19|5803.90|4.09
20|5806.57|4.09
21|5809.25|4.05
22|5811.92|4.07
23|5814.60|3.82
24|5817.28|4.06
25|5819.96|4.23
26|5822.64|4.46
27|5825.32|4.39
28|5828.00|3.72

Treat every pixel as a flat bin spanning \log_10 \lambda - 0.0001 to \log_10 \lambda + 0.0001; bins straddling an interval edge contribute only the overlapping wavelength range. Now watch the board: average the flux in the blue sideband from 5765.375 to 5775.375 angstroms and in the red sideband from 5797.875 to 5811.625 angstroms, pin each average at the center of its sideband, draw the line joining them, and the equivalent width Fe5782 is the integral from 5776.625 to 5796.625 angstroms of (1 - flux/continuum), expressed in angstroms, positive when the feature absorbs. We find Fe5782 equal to 0.93 angstroms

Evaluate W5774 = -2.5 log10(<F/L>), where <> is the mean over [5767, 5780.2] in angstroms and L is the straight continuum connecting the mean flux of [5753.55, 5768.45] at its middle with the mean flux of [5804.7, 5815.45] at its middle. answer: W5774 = -0.020 mag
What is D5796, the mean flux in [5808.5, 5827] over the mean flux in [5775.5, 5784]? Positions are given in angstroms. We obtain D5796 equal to 1.1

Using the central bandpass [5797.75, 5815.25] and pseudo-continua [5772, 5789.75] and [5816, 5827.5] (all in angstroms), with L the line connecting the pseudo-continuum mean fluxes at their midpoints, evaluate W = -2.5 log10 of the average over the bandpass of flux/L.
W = 0.026 mag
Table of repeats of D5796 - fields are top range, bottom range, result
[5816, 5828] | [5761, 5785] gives 1.05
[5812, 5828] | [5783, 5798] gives 1.05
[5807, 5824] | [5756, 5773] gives 1.01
